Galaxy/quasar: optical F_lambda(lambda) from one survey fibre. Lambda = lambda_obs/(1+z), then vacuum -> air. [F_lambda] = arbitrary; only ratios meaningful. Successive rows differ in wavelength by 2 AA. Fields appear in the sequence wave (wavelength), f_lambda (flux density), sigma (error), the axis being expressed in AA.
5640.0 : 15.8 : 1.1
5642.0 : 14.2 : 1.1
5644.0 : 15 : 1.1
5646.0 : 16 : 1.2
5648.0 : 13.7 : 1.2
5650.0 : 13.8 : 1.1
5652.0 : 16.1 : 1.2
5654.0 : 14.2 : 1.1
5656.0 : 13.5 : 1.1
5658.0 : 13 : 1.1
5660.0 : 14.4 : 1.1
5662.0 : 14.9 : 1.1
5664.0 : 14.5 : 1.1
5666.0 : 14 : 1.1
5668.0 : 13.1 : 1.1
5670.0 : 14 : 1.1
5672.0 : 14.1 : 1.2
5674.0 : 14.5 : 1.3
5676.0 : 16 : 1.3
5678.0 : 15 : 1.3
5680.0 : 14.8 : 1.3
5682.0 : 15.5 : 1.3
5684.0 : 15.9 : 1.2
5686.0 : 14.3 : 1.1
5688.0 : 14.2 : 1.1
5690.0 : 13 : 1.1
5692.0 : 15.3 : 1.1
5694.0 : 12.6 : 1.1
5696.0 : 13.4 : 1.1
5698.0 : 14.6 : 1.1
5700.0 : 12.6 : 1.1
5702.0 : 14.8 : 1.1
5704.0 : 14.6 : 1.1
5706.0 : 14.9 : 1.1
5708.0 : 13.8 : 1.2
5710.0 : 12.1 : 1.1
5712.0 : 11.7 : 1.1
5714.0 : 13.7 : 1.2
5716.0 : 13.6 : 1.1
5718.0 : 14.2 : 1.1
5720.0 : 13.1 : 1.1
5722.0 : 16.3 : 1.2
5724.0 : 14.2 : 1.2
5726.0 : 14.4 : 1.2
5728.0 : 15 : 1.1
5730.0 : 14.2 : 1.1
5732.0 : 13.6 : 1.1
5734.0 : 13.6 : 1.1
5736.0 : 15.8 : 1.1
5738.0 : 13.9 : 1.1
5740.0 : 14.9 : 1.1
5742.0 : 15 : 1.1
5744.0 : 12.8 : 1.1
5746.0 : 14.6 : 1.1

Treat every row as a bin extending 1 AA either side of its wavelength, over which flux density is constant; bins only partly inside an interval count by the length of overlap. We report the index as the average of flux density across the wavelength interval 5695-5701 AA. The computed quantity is 13.5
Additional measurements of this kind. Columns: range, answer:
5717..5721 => 13.6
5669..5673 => 14.1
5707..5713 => 12.5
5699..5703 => 13.7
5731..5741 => 14.4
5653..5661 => 13.8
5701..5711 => 14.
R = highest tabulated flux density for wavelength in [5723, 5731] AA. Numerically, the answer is 15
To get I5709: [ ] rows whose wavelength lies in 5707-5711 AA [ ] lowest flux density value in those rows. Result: 12.1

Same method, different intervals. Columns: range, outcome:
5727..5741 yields 13.6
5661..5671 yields 13.1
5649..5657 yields 13.5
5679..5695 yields 12.6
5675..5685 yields 14.8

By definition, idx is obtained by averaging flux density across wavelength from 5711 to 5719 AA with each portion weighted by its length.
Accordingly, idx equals 13.3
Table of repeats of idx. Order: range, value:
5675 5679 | 15.5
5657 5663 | 14.1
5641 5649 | 14.7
